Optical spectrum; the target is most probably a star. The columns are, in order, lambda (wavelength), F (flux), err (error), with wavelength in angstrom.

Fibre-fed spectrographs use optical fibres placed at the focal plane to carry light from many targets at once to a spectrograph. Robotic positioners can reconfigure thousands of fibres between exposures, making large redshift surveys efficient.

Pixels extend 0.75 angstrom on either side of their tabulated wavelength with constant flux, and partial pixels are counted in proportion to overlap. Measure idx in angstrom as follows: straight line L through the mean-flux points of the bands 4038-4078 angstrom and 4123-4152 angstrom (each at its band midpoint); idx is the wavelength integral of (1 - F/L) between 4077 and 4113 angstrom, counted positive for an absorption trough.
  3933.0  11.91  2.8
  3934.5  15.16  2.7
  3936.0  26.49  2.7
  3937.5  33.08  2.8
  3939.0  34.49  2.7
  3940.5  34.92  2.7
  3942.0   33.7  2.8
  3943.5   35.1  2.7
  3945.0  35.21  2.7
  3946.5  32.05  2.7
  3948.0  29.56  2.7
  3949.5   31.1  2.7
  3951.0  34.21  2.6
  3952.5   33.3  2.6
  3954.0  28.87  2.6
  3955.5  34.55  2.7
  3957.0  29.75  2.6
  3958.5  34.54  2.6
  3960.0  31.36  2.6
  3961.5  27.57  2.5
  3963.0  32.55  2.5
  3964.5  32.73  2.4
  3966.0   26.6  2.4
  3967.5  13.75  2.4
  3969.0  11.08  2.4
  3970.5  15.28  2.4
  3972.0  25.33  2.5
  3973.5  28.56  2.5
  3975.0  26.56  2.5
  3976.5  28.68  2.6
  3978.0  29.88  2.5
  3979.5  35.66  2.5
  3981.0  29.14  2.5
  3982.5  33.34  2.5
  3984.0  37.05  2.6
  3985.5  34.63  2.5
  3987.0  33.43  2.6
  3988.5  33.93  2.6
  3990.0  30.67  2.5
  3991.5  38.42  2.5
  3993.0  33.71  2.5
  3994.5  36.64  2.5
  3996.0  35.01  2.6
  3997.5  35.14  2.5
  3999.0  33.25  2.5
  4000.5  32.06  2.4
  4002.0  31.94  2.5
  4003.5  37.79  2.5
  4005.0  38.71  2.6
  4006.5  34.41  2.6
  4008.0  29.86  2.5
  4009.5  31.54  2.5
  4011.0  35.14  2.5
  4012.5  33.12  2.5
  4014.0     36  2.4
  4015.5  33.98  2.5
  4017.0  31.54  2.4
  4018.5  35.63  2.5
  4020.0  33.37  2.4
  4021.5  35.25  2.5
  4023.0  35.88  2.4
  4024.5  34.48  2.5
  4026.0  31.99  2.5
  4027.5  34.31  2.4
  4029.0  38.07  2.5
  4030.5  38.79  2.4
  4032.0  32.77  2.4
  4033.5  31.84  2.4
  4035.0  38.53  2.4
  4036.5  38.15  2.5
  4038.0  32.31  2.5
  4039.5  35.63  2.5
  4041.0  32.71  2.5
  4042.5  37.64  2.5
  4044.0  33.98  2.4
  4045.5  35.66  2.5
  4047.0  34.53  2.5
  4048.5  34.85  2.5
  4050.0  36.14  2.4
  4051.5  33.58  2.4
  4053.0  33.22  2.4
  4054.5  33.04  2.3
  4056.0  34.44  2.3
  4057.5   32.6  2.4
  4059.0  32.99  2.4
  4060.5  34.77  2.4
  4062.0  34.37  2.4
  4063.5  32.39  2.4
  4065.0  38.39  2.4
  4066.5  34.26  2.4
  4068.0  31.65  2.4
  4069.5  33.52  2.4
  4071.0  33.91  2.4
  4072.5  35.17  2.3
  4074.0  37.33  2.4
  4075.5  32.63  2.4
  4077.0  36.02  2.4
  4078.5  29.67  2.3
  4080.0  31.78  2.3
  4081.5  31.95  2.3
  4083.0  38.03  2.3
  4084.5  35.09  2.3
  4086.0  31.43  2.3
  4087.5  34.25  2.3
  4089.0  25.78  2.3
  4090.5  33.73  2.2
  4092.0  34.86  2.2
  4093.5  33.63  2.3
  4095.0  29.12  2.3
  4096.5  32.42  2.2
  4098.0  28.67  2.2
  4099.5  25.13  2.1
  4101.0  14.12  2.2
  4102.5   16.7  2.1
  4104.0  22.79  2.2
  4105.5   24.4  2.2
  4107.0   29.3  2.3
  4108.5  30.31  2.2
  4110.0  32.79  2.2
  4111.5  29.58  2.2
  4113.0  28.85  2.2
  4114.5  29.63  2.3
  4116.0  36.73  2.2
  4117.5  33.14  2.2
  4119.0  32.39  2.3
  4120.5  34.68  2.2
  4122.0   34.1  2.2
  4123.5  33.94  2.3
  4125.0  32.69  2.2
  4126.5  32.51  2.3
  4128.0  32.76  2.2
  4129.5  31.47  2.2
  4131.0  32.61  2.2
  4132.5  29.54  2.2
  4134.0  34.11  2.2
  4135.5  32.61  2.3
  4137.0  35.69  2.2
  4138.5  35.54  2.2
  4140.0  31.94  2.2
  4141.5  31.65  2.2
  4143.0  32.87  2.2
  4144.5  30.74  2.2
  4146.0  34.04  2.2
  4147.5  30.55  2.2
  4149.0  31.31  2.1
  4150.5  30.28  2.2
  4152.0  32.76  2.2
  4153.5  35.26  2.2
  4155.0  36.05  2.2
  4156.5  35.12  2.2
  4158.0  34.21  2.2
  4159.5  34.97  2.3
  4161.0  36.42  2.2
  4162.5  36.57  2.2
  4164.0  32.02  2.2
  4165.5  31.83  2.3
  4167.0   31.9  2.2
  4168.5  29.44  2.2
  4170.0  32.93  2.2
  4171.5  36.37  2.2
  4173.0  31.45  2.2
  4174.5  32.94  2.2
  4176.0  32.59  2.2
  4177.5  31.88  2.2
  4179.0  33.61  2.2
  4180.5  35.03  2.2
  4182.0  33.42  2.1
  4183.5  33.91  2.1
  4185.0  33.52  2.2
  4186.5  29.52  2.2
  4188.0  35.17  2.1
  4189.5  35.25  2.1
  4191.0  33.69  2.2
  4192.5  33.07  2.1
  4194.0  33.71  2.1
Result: 4.3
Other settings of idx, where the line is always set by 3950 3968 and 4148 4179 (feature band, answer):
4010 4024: -1.5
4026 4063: -3.8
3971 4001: -1.7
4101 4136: 2.4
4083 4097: -0.2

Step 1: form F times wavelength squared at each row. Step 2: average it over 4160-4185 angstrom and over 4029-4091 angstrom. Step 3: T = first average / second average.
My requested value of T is 1.0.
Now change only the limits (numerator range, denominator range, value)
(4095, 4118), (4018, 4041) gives 0.82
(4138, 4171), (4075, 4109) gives 1.15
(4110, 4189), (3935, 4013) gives 1.15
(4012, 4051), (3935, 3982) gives 1.23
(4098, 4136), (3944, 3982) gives 1.12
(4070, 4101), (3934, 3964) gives 1.09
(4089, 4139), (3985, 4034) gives 0.94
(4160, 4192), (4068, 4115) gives 1.14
